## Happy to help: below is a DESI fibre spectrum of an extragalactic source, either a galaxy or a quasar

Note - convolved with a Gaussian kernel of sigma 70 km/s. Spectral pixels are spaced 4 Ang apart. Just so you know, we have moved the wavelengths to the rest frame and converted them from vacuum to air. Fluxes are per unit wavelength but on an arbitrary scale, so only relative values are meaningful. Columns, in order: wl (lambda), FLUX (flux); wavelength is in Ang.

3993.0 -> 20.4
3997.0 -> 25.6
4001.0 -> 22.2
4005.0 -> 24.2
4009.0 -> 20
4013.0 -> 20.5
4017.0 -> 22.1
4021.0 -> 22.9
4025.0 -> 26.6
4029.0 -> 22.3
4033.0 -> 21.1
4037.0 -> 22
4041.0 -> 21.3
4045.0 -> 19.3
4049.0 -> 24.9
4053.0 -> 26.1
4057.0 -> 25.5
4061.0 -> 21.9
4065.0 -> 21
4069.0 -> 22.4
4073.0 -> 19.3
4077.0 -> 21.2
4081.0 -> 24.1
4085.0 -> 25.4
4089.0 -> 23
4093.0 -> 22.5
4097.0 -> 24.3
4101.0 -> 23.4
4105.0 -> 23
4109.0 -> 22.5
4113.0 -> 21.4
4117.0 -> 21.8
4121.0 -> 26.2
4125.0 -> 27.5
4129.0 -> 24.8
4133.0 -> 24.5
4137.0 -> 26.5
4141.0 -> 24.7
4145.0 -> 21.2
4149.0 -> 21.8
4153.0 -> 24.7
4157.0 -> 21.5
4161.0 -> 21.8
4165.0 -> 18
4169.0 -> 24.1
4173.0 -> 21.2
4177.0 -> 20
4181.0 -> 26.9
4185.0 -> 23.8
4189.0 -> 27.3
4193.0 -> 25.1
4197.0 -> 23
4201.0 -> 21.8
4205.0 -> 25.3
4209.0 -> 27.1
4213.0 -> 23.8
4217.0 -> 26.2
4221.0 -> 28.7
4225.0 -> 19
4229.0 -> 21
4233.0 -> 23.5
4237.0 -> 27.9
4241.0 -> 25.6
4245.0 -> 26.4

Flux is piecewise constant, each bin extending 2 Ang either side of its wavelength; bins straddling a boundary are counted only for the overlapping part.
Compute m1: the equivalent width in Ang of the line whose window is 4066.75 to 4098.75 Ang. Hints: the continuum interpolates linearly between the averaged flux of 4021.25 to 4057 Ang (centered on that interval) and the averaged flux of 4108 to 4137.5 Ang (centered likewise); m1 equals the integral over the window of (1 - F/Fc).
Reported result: 1.4 Ang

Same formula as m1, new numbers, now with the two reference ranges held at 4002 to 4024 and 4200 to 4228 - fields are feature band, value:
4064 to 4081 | 1.13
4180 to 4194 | -0.89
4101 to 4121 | 0.53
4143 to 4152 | 0.72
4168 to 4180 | 1.03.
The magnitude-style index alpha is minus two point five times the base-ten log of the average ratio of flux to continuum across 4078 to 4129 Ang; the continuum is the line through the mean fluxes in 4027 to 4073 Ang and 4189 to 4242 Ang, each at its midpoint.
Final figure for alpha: -0.03 mag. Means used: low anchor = 22.4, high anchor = 24.5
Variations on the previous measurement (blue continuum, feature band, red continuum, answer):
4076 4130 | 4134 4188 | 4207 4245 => 0.06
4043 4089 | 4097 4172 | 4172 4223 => 0.02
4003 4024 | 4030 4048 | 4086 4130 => 0.07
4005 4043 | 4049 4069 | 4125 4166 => -0.05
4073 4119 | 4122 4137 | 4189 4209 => -0.11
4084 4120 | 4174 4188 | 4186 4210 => 0.04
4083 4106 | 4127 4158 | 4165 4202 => -0.01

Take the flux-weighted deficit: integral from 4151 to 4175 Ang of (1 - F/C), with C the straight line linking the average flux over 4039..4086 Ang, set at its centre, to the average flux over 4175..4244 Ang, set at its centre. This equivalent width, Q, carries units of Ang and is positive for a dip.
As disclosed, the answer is 2.0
